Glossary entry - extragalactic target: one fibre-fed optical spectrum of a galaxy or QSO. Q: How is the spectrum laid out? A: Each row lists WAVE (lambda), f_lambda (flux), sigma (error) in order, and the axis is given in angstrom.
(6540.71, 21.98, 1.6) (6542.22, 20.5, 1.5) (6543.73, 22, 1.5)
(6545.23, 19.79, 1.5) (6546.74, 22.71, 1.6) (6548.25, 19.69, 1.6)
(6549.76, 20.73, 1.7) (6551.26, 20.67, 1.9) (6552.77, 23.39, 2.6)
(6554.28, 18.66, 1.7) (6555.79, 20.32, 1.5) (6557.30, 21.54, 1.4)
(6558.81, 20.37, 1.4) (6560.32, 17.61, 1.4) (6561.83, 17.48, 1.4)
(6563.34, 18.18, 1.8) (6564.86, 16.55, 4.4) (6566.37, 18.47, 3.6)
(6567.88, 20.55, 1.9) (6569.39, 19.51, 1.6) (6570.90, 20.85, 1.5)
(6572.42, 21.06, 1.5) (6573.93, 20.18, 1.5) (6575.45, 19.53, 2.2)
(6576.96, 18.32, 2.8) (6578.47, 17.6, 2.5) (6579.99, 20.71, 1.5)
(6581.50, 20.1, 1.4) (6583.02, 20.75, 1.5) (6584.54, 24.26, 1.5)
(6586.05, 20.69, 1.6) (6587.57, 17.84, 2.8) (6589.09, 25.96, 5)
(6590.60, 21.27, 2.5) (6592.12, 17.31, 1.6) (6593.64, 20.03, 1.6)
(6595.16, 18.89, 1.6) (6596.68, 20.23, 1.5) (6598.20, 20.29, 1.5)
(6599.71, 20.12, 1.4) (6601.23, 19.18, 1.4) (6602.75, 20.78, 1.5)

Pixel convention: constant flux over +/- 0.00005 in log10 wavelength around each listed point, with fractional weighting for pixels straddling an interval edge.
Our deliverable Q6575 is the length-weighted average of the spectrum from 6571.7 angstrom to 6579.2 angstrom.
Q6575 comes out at 19.4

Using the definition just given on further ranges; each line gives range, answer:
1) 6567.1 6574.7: 20.4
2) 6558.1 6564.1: 18.4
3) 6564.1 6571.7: 19.2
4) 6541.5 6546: 20.8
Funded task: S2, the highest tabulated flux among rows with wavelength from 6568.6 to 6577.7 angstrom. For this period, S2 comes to 21.06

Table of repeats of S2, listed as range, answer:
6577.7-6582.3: 20.71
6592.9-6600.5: 20.29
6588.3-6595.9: 25.96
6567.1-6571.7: 20.85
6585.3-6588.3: 20.69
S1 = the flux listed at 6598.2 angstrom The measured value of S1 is 20.29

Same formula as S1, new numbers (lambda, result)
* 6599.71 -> 20.12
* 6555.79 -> 20.32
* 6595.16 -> 18.89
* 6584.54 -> 24.26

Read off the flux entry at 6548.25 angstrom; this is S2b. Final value 19.69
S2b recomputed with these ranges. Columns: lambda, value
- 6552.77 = 23.39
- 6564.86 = 16.55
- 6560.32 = 17.61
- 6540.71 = 21.98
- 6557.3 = 21.54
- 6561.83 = 17.48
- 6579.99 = 20.71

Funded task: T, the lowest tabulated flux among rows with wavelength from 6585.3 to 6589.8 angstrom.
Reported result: 17.84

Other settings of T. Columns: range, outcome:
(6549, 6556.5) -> 18.66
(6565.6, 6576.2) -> 18.47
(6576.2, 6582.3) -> 17.6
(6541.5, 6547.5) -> 19.79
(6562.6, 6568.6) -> 16.55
